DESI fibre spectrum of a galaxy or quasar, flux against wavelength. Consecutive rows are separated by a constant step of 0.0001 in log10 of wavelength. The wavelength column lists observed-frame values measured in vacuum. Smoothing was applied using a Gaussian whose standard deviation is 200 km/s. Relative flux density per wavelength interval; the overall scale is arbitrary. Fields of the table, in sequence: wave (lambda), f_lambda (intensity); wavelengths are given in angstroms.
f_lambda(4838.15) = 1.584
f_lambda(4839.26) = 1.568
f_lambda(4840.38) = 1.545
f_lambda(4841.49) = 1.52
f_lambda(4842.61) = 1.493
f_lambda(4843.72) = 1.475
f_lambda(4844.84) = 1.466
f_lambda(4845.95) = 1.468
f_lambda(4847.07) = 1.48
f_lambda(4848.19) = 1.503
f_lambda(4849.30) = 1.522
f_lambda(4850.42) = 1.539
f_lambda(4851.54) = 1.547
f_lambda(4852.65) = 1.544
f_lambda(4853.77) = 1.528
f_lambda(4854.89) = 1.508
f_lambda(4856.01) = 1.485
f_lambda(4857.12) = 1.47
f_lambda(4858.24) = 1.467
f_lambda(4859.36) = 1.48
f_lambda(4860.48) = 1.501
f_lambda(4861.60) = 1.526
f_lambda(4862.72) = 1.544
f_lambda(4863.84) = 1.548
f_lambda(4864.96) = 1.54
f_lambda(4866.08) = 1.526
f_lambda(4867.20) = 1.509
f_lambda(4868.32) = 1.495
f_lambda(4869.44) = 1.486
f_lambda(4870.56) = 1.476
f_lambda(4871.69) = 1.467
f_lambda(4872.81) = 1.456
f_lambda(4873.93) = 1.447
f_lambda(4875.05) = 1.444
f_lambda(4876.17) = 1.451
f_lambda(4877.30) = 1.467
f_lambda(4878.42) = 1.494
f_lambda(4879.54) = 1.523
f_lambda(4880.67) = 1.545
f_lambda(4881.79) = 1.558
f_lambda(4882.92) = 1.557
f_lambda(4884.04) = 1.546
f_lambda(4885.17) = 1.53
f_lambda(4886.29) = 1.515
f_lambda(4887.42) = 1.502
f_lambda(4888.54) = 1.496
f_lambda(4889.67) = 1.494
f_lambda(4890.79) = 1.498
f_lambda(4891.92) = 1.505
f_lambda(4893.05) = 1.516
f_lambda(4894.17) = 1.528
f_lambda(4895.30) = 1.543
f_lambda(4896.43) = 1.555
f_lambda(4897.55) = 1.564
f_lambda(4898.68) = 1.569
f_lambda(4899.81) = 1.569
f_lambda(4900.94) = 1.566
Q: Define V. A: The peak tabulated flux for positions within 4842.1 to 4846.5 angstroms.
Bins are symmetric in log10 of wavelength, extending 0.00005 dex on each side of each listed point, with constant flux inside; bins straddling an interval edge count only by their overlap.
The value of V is 1.493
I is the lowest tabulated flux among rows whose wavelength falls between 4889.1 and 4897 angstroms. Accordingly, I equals 1.494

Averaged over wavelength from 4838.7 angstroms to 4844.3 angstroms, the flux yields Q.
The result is 1.52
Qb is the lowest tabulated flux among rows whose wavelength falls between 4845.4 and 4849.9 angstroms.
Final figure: 1.468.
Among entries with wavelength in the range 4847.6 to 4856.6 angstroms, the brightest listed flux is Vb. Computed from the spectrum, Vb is 1.547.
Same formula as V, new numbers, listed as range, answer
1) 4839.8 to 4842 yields 1.545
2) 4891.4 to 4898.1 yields 1.564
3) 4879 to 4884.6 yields 1.558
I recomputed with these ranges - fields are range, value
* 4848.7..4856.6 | 1.485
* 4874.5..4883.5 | 1.444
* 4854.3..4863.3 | 1.467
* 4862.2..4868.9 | 1.495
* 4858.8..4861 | 1.48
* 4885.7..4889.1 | 1.496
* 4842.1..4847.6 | 1.466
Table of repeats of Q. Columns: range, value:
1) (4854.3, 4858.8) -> 1.48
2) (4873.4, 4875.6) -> 1.45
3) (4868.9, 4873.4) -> 1.47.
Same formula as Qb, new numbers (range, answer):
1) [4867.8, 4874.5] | 1.447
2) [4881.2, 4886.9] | 1.515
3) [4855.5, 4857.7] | 1.47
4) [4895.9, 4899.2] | 1.555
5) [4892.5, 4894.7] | 1.516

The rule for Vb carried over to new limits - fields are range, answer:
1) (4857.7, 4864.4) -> 1.548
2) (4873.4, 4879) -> 1.494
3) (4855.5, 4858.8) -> 1.485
